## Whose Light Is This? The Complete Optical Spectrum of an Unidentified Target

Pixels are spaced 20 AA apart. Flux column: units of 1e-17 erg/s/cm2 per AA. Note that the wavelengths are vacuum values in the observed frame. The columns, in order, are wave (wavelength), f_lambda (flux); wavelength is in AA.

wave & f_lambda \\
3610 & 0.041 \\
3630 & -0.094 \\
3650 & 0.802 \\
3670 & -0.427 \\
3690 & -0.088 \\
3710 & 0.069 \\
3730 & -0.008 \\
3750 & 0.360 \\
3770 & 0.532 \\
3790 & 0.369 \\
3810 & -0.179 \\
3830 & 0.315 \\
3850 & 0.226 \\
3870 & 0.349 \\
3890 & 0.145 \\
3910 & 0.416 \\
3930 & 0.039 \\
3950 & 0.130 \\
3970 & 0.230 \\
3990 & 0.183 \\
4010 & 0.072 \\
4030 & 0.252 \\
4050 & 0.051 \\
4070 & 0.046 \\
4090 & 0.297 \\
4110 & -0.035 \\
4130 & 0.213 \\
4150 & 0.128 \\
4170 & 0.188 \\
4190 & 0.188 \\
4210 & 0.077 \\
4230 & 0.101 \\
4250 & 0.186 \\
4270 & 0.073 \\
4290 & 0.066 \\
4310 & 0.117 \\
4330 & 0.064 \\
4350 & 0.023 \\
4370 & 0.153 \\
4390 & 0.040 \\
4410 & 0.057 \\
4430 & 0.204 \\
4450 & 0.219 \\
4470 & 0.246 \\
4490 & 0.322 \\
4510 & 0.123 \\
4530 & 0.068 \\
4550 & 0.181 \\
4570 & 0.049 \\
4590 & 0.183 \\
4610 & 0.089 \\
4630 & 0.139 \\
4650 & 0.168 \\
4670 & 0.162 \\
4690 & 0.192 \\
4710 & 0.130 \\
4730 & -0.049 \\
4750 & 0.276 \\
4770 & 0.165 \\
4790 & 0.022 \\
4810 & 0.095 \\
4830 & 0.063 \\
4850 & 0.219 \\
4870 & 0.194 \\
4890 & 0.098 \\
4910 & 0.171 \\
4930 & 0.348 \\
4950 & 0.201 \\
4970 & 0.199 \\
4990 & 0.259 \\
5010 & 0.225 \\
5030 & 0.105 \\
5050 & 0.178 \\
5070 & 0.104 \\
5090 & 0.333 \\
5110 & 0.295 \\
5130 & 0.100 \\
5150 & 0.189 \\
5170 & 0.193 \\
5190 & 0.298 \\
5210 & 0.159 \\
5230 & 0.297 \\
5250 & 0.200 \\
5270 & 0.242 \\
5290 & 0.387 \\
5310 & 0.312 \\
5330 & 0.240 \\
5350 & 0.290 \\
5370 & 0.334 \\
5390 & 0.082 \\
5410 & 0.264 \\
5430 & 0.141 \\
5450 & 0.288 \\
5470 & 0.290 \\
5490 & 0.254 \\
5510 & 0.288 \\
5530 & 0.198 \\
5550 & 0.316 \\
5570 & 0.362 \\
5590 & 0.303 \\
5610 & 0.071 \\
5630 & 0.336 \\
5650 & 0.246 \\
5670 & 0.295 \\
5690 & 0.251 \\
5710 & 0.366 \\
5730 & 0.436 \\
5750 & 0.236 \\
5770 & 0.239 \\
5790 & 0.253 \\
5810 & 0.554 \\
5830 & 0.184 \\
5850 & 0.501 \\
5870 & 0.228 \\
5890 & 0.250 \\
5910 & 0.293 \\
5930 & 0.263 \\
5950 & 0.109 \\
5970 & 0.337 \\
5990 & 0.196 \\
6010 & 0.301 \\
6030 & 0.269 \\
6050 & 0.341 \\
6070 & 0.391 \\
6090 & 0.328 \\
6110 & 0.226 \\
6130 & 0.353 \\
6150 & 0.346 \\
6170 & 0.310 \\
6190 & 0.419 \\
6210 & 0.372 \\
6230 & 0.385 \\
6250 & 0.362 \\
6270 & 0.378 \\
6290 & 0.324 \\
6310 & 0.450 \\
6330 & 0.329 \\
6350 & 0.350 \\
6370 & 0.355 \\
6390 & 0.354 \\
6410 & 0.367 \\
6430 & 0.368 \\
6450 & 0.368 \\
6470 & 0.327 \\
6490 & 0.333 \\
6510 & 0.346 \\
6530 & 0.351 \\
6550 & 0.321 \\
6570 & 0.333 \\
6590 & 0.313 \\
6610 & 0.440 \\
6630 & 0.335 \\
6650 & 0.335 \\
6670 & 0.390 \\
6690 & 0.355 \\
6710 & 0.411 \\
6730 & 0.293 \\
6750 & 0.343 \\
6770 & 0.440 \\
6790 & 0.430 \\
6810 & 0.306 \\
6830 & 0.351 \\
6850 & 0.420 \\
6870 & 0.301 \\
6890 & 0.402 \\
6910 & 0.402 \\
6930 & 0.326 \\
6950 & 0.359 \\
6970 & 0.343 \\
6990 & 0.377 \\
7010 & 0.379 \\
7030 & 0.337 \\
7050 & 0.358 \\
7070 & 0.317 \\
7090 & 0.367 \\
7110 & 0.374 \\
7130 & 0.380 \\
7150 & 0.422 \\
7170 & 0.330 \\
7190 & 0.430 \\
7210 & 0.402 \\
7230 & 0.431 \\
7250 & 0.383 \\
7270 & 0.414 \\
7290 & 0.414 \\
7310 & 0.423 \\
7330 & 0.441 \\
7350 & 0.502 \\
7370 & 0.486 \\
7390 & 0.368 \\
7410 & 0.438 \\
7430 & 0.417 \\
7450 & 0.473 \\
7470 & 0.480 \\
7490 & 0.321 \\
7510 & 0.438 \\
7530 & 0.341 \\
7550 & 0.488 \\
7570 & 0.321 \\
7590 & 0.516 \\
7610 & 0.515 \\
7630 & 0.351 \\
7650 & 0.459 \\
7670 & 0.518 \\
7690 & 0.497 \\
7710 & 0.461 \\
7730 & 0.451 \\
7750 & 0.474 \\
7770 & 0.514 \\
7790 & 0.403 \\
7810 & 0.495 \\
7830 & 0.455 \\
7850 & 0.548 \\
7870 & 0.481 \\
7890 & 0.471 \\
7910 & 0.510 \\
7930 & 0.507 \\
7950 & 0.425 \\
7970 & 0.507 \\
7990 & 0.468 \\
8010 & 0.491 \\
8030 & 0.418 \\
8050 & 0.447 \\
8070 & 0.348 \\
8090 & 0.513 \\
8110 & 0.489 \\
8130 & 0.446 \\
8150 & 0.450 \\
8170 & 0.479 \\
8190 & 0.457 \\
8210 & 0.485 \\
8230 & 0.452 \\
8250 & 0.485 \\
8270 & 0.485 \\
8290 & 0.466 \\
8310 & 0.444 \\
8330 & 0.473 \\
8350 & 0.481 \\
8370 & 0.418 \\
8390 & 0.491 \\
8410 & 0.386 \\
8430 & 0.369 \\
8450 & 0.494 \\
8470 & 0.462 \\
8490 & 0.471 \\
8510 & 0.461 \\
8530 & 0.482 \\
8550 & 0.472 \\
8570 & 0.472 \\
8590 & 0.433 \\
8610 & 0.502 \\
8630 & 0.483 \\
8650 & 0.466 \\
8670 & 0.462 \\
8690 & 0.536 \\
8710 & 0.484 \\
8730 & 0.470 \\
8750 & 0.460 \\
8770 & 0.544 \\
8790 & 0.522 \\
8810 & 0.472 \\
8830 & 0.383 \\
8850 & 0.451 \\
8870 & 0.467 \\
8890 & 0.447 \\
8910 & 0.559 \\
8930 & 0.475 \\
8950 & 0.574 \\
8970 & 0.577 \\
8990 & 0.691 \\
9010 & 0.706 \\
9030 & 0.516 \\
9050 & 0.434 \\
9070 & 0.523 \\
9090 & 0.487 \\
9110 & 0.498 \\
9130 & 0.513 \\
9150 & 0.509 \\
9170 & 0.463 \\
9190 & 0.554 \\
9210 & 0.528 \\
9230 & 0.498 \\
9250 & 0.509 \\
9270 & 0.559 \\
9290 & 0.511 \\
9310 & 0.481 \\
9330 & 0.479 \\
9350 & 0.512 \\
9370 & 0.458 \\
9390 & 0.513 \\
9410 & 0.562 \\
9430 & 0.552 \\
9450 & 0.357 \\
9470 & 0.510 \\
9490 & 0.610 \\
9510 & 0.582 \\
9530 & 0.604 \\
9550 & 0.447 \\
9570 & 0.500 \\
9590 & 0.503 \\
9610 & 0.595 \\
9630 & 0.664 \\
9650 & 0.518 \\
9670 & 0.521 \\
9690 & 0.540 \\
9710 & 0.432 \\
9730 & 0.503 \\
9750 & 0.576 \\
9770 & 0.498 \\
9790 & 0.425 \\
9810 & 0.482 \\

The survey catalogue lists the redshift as 0.368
